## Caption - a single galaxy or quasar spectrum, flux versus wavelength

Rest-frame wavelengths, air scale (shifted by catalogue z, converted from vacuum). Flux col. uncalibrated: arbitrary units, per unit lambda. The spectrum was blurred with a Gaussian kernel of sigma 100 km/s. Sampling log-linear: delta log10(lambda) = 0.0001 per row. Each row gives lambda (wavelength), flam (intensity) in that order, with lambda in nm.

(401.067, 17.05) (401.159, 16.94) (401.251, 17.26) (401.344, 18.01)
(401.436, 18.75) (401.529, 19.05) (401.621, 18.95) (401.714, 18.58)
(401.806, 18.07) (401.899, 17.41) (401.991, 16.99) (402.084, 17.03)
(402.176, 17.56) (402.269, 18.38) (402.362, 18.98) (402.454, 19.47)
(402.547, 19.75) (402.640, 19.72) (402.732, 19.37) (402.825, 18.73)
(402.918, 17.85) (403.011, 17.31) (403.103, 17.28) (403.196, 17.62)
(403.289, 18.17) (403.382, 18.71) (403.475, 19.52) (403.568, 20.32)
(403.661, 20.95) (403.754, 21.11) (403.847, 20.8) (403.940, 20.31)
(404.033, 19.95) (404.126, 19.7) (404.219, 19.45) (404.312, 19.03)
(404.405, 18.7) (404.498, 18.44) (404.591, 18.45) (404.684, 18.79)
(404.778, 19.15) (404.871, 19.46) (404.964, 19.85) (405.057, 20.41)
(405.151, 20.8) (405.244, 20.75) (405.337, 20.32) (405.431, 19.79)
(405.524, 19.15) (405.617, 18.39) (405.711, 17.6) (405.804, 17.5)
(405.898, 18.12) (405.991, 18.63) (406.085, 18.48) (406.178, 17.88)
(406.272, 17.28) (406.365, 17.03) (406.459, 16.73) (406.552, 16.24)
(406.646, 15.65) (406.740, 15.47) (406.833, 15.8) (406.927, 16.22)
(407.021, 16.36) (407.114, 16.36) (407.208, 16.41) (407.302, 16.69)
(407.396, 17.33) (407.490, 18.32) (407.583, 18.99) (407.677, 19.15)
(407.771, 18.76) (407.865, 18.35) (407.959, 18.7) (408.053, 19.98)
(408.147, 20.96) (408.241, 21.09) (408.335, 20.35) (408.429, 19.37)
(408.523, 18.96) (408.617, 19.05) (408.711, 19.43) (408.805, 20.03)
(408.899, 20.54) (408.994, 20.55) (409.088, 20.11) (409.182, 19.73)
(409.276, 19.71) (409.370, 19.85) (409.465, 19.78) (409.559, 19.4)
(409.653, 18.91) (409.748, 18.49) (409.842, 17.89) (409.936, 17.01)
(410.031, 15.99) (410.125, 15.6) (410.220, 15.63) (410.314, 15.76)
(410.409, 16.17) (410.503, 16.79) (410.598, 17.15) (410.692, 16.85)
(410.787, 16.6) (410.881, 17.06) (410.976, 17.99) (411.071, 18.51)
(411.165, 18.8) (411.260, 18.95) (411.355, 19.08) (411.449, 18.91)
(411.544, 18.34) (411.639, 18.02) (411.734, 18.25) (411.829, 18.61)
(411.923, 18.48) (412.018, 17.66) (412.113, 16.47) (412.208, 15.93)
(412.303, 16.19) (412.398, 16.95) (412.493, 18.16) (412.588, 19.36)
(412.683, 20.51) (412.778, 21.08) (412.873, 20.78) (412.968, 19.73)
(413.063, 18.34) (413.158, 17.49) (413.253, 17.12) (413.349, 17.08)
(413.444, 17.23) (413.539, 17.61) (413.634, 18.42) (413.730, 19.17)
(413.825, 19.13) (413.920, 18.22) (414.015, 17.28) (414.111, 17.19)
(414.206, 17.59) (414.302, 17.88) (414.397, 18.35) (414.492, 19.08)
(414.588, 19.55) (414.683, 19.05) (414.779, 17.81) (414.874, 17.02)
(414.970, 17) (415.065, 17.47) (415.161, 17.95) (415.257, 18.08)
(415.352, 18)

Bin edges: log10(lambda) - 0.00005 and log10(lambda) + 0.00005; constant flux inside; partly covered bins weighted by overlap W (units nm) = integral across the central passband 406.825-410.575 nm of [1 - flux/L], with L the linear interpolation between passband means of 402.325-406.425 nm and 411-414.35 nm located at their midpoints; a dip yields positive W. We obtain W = 0.05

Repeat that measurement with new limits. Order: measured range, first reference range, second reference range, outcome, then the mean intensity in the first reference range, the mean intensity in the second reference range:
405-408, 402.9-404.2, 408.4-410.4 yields 0.161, 19.3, 18.6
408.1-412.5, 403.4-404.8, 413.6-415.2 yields 0.101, 19.6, 18.1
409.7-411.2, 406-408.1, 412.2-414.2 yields 0.073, 17.4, 18.3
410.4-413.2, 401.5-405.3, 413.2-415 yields 0.013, 19.1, 18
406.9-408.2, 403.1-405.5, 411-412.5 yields 0.053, 19.6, 17.9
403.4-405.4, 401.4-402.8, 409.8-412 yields -0.168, 18.5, 17.5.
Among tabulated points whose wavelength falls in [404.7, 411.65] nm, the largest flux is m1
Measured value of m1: 21.09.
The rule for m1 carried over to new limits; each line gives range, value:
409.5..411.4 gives 19.4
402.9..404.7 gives 21.11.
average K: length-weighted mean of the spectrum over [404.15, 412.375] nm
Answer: 18.3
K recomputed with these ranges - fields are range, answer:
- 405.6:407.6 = 17.1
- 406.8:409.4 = 18.8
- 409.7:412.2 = 17.5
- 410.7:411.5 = 18.2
